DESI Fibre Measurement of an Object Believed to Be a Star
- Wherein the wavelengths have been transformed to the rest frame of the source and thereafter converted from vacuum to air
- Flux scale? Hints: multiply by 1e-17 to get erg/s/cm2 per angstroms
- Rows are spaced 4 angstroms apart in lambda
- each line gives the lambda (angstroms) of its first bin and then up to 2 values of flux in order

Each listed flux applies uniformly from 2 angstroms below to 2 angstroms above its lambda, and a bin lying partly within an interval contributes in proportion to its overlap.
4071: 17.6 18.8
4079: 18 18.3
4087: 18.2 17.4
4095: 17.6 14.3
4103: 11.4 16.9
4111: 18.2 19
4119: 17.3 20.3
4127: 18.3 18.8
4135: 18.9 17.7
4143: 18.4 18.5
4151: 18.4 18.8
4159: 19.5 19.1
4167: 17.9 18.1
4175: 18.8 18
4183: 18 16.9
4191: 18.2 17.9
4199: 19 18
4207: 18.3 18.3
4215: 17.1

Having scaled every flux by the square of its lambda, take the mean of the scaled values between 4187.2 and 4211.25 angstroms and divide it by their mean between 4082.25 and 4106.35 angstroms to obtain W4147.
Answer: 1.2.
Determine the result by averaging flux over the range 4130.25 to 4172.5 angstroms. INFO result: 18.6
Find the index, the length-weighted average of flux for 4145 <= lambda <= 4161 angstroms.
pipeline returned 18.8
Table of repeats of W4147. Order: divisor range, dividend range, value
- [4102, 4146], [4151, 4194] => 1.05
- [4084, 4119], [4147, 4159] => 1.15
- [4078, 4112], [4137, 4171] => 1.15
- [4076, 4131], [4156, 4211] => 1.09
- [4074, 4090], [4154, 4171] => 1.07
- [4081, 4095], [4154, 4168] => 1.09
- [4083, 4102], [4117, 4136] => 1.14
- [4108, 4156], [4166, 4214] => 1.01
